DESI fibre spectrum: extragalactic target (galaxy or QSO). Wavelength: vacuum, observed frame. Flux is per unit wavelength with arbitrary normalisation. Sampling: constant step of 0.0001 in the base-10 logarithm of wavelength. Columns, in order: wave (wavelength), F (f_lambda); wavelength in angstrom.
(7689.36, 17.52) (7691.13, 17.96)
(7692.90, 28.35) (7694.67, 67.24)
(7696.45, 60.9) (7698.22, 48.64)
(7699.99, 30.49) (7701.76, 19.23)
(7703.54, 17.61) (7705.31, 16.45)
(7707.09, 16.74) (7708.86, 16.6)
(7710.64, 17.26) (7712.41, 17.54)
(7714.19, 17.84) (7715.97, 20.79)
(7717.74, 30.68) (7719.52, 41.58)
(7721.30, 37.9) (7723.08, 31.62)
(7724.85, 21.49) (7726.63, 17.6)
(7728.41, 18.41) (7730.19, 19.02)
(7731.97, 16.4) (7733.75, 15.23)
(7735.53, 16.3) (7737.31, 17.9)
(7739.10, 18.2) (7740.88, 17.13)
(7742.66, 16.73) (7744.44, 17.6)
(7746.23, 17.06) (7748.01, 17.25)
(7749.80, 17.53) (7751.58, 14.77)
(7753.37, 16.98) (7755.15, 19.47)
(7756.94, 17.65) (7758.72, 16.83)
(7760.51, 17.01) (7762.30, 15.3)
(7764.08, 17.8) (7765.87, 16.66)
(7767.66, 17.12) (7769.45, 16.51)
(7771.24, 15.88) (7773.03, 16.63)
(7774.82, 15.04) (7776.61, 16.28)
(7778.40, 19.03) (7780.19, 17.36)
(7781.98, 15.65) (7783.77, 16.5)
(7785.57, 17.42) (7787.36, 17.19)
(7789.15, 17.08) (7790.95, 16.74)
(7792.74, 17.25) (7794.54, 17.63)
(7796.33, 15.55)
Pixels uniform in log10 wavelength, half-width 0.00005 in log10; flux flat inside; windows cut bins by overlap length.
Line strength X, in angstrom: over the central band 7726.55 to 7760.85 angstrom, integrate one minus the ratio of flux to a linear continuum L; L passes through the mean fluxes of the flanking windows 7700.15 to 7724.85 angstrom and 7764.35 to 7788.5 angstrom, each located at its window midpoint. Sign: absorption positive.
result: 4.85 angstrom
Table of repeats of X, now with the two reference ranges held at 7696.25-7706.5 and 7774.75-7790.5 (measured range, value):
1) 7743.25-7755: 2.8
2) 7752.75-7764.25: 1.9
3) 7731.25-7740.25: 2.8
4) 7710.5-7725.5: 0.1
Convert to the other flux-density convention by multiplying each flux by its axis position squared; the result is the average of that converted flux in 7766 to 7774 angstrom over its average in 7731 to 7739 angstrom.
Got 1.00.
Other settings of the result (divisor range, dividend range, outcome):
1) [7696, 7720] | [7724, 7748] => 0.69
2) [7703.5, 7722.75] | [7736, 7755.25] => 0.74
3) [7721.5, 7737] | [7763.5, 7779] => 0.83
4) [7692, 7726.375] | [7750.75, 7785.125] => 0.58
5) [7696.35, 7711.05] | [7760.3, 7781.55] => 0.66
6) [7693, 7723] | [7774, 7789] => 0.58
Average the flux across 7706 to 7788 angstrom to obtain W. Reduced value 18.8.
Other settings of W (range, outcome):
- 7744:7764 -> 17.1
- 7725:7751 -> 17.4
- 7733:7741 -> 17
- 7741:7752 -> 16.9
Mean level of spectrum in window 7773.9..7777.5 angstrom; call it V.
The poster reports 15.7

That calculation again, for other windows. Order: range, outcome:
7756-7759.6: 17.3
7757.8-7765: 16.8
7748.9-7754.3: 16.4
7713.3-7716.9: 19.5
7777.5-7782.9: 17.4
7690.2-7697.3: 43.3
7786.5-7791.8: 17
